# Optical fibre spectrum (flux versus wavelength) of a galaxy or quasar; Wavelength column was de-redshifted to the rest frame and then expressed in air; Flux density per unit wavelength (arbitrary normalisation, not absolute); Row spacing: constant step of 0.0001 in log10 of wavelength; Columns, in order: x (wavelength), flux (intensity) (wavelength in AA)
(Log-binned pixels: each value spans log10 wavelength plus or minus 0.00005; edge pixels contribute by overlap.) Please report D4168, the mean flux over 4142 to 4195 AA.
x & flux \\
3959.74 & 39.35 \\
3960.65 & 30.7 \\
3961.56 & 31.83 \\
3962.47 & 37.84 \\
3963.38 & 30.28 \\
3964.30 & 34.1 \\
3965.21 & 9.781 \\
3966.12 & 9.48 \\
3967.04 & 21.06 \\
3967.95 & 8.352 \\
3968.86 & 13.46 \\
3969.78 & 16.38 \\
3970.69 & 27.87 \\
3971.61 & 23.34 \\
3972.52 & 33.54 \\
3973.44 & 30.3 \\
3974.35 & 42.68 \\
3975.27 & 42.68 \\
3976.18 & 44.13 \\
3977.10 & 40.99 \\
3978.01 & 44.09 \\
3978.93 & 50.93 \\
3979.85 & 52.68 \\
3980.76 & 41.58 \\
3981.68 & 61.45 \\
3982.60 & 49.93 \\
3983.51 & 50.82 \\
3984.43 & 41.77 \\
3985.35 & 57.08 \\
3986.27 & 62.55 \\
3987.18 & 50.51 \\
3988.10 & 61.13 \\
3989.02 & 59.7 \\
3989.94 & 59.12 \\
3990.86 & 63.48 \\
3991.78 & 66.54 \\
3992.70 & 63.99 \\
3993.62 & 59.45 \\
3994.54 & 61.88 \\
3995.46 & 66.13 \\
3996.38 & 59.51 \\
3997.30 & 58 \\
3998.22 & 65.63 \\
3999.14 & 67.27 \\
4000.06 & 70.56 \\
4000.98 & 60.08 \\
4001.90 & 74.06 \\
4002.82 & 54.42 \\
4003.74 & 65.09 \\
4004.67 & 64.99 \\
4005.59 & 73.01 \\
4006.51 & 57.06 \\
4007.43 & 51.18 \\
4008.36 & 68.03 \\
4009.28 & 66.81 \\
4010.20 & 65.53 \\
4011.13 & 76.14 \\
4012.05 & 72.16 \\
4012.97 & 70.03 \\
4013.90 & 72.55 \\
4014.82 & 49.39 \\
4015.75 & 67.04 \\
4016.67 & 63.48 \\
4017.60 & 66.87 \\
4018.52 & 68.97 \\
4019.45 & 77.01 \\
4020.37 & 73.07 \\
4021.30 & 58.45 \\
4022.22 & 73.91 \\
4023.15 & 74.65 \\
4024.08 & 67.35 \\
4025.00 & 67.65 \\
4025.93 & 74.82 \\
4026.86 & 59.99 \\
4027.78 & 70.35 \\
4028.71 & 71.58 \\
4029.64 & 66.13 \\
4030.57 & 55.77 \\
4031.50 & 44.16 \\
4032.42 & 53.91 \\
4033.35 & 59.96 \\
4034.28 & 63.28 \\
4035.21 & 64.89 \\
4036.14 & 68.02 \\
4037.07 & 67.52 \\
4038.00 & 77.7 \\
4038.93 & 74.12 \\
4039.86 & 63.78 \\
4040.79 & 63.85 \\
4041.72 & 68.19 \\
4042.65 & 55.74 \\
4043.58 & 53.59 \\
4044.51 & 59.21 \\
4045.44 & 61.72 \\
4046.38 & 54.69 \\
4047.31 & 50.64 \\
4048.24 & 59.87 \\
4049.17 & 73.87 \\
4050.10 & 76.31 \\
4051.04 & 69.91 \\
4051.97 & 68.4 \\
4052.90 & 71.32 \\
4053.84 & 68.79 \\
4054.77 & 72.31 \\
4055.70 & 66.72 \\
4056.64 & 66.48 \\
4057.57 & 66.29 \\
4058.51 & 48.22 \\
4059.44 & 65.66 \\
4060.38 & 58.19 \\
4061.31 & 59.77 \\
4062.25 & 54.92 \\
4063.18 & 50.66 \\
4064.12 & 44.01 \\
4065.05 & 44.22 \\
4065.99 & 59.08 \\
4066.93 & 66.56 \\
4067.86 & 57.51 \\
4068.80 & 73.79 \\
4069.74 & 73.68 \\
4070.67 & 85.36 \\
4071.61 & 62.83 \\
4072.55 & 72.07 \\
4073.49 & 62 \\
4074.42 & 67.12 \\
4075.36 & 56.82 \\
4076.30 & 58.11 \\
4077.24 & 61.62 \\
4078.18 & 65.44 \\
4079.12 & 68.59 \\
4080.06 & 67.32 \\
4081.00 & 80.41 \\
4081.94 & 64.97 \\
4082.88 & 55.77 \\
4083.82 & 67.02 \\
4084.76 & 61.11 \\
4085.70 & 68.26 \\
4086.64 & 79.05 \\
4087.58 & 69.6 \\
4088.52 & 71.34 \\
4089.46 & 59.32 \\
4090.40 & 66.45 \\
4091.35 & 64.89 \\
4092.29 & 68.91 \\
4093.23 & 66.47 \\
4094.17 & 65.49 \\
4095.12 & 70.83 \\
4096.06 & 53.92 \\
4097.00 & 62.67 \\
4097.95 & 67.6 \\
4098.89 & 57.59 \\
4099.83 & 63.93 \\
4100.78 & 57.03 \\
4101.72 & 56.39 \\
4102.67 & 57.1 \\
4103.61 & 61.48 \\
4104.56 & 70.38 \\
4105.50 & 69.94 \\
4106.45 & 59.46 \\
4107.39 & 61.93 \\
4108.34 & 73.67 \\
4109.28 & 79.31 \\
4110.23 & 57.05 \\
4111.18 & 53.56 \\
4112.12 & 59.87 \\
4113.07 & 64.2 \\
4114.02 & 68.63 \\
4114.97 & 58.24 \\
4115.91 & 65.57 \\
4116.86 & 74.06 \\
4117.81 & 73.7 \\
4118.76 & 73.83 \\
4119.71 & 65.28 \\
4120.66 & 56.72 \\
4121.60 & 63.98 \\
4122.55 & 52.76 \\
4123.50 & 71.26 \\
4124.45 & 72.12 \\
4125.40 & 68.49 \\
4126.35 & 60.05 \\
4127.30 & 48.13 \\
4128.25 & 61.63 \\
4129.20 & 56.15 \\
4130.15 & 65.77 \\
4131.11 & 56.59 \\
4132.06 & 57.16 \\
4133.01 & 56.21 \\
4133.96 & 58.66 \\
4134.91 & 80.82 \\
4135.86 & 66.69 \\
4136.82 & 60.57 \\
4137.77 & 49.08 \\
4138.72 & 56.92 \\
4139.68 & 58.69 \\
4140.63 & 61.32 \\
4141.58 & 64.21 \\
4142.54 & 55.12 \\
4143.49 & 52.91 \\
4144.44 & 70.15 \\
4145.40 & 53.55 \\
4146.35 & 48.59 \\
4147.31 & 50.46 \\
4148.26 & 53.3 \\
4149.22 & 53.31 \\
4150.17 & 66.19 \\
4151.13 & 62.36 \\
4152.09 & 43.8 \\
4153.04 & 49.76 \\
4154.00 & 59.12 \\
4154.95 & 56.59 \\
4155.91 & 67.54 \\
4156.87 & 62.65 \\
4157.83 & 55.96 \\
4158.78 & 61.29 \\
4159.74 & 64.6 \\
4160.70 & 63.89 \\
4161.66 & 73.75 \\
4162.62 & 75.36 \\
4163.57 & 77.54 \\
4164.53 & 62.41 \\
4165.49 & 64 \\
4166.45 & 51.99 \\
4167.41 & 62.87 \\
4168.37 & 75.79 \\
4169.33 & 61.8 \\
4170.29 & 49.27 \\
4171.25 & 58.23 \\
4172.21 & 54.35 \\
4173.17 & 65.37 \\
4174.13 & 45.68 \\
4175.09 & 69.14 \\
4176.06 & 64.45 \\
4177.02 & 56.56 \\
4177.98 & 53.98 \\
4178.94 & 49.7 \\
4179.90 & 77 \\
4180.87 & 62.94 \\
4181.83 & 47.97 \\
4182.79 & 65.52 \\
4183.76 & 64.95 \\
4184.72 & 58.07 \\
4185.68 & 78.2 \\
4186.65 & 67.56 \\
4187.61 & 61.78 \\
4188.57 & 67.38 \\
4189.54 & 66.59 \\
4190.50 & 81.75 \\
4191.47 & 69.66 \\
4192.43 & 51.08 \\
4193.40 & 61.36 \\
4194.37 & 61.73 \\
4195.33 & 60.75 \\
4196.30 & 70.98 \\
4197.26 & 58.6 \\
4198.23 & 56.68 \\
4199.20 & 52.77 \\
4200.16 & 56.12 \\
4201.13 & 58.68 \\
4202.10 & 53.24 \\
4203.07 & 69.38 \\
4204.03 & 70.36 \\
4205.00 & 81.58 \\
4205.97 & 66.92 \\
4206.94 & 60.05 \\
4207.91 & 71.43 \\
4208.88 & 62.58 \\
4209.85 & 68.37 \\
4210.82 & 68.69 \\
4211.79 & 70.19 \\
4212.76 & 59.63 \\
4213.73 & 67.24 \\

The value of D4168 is 61.2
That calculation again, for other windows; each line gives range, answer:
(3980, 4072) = 63.3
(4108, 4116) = 64.3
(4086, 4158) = 62.1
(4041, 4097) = 64.1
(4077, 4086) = 66.1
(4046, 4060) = 65.3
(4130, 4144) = 59.9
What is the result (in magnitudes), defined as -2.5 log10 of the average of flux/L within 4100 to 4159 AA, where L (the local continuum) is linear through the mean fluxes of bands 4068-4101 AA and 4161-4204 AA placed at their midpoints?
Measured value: 0.06 mag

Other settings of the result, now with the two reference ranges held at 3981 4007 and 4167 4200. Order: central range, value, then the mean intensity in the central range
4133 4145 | 0.013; 61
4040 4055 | -0.053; 64.1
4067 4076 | -0.109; 67.7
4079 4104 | -0.060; 64.9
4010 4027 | -0.129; 68.6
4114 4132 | -0.034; 63.6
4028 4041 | -0.052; 64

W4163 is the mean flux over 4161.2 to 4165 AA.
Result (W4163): 72.4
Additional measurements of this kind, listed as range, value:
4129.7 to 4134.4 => 58.8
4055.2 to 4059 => 62.1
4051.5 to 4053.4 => 69.8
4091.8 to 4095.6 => 67.9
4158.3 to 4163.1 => 67.9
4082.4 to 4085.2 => 61.3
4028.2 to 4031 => 64.5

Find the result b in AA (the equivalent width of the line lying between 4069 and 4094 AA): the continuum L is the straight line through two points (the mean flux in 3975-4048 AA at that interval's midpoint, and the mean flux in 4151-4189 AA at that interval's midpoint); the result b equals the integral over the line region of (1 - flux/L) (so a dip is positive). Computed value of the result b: -2.2 AA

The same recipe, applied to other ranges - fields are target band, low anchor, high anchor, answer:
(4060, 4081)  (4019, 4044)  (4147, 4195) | 0.59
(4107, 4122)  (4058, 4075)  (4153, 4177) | -0.92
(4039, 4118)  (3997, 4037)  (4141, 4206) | -0.21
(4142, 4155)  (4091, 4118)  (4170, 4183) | 1.15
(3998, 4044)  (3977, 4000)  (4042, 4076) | -4.55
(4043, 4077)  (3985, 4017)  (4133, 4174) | -0.25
